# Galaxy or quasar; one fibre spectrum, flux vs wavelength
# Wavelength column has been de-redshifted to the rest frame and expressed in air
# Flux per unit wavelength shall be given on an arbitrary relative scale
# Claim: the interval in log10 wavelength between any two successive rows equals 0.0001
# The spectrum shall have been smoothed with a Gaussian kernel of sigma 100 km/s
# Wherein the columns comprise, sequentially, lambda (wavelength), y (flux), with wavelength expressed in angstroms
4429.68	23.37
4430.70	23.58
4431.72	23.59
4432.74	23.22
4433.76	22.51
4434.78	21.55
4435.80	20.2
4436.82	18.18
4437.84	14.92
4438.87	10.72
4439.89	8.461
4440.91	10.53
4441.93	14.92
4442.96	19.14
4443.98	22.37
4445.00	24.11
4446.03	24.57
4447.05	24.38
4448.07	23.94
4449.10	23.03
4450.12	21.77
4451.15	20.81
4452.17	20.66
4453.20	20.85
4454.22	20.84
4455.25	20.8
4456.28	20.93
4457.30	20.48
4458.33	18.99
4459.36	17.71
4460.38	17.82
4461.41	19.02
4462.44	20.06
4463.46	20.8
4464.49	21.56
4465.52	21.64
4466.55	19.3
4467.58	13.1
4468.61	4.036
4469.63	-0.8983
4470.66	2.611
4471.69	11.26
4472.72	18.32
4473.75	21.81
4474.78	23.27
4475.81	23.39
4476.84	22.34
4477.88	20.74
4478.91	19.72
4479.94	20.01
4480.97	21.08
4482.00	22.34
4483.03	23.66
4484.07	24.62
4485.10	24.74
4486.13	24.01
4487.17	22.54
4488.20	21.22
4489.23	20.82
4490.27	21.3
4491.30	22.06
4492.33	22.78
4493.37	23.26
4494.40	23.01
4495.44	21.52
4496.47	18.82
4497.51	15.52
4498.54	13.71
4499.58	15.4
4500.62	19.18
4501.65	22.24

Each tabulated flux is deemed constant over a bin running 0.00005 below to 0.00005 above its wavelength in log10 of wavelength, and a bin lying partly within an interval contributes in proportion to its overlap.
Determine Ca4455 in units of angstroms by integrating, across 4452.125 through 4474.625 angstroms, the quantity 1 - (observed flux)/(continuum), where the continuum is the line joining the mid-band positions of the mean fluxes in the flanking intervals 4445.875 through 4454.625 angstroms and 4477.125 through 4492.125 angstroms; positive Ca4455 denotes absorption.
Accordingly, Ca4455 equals 5.4 angstroms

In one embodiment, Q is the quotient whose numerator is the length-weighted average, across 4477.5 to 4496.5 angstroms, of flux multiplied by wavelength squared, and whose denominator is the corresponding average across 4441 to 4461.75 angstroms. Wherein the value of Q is 1.09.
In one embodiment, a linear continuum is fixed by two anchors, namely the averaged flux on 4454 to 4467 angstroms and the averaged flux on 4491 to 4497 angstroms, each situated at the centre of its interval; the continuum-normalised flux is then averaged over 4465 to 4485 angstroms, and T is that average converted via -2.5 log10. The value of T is 0.18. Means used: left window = 20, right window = 21.9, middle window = 17.6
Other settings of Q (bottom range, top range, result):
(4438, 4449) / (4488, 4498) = 1.17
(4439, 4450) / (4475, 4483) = 1.13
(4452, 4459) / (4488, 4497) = 1.08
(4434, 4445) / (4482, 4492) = 1.40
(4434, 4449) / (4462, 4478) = 0.89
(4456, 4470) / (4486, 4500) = 1.22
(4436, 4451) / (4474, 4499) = 1.17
